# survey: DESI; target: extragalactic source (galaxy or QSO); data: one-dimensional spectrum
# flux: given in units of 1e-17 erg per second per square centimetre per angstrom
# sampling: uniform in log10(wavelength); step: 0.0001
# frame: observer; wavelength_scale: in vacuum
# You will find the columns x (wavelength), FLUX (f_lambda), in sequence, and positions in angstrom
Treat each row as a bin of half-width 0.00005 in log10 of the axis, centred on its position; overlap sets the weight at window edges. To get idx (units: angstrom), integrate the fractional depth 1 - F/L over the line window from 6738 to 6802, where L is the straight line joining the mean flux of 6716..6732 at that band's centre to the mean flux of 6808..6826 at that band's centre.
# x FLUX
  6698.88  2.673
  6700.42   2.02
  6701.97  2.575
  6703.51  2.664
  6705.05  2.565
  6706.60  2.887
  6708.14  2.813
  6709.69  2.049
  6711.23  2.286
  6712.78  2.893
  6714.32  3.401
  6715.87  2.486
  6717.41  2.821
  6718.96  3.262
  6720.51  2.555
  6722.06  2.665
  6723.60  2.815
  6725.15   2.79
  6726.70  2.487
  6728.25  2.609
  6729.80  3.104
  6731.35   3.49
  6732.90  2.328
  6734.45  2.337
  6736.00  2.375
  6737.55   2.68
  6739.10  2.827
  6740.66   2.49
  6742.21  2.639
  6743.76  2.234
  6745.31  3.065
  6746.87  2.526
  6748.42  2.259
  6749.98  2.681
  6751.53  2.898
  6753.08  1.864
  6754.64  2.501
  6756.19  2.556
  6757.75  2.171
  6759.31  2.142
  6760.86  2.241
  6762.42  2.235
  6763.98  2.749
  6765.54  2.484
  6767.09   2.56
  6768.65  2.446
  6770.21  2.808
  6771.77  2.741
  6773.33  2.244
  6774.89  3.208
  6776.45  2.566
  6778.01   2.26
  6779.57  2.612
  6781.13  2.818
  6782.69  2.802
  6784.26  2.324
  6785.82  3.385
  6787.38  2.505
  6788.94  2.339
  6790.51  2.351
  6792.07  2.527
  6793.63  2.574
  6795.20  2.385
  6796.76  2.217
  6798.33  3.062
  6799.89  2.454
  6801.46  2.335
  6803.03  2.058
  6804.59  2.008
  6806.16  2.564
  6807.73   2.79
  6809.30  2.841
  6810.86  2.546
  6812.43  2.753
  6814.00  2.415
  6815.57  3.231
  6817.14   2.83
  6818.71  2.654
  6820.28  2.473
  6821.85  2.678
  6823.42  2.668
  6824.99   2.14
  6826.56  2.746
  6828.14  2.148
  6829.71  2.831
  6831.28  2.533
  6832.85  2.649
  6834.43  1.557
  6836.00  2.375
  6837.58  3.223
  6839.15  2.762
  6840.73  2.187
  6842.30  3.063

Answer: 4.9 angstrom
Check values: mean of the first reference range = 2.84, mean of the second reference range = 2.66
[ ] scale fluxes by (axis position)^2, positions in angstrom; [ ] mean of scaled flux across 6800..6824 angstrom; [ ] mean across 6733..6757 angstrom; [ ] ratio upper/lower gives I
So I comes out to 1.05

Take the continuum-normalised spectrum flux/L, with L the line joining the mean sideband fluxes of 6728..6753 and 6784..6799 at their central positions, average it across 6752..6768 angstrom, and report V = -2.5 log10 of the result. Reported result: 0.109 mag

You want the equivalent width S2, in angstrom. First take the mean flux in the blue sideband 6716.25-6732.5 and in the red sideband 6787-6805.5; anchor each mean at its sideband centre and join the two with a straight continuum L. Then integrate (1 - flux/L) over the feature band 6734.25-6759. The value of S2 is 1.8 angstrom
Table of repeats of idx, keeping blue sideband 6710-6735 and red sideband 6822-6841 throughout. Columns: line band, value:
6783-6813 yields 0.6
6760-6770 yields 0.7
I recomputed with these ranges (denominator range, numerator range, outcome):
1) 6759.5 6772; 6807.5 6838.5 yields 1.06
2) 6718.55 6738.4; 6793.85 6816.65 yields 0.96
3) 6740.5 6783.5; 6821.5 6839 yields 1.01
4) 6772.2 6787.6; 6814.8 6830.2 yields 1.00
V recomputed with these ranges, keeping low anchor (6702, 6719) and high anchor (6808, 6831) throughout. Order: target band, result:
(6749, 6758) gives 0.096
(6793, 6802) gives 0.062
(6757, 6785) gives 0.062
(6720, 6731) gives -0.020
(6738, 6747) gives 0.021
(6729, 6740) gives -0.014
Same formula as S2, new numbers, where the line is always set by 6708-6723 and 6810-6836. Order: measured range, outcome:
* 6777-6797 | 0.4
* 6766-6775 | 0.0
